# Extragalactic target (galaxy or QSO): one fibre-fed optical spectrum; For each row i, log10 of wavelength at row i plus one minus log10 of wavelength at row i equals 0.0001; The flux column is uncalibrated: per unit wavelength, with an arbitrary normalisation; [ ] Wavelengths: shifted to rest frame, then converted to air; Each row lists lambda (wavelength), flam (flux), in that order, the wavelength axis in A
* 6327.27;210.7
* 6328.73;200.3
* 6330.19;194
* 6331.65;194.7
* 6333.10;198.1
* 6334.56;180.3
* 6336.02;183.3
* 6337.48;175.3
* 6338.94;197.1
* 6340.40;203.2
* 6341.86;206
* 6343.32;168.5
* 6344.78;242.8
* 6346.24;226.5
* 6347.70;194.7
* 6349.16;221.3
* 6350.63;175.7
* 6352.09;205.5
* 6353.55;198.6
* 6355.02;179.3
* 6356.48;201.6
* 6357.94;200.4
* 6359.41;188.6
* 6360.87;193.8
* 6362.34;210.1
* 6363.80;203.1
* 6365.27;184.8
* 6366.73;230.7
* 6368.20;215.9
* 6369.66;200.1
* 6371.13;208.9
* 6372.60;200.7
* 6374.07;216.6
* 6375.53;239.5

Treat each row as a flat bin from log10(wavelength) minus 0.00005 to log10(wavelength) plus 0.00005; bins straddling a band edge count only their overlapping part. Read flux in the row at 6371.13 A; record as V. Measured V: 208.9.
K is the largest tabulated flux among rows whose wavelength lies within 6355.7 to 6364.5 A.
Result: 210.1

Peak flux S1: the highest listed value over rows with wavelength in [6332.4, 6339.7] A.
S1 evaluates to 198.1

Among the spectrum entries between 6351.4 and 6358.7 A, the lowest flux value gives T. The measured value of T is 179.3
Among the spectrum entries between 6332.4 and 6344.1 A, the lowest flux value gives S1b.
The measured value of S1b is 168.5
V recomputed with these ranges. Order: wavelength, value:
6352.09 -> 205.5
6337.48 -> 175.3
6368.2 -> 215.9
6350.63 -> 175.7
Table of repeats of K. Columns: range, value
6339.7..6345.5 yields 242.8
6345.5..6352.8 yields 226.5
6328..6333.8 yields 200.3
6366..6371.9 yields 230.7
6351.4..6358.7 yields 205.5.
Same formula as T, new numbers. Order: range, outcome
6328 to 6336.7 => 180.3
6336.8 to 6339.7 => 175.3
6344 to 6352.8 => 175.7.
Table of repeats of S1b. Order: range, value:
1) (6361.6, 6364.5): 203.1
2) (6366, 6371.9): 200.1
